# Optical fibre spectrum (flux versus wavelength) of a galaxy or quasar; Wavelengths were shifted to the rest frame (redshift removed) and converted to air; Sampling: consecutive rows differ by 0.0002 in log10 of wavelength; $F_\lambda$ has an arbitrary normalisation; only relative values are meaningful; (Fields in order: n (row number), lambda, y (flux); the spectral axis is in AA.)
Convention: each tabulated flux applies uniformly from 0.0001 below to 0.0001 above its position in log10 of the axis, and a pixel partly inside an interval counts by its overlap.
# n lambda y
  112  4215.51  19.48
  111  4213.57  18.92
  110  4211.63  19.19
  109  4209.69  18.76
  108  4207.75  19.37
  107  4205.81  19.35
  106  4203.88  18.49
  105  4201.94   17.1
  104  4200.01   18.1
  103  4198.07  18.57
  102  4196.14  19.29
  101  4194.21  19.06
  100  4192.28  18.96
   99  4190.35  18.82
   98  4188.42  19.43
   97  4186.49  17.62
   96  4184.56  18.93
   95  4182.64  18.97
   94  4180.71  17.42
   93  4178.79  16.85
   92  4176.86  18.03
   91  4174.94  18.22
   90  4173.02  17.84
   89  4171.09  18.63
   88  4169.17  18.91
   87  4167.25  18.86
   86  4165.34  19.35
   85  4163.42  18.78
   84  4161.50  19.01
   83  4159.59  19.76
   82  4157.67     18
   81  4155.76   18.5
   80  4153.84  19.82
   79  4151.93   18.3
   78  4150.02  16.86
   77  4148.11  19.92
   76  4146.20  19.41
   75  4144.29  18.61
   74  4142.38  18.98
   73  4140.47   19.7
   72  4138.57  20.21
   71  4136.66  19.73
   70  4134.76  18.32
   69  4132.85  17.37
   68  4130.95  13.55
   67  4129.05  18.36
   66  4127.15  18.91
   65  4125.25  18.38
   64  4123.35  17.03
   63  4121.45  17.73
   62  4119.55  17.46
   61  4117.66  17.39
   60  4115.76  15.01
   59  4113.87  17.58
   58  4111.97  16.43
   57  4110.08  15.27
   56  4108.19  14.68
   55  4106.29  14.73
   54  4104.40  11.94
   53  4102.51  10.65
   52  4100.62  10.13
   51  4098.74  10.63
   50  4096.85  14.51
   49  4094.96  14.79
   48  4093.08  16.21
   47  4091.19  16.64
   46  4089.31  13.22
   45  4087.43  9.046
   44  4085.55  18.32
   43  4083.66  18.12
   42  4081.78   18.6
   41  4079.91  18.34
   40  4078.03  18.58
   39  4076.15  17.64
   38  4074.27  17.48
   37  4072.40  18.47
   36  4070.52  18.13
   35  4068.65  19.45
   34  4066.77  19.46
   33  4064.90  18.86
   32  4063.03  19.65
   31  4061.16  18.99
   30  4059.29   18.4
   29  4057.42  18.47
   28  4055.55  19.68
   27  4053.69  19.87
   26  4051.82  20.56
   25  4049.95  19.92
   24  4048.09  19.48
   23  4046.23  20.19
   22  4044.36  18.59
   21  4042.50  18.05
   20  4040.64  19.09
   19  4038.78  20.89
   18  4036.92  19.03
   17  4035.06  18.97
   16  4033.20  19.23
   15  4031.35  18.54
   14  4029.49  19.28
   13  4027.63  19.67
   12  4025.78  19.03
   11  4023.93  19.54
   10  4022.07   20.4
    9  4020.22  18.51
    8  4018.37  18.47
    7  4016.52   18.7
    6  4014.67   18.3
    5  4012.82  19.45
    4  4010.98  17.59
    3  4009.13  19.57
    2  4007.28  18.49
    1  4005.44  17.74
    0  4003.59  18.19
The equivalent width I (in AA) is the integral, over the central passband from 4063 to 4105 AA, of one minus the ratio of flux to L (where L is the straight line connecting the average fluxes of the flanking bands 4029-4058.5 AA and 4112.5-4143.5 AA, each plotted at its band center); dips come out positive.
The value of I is 6.0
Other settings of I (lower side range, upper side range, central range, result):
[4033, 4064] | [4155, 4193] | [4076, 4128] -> 9.3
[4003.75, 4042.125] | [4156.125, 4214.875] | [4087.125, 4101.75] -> 4.3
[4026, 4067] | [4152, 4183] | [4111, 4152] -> 1.8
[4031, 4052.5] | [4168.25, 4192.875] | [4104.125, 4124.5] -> 3.0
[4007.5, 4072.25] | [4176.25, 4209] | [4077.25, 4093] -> 2.2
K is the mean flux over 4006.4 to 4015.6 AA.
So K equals 18.7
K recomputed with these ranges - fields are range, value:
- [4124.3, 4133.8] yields 17.3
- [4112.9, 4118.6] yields 16.6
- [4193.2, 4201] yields 18.8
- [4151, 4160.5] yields 18.9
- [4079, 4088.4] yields 16.5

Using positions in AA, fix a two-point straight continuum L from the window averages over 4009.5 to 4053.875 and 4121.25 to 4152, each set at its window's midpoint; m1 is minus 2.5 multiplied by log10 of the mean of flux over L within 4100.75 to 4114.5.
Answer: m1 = 0.30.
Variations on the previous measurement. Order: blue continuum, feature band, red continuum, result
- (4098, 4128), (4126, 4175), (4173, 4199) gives -0.106 mag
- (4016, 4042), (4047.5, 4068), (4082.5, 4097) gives -0.123 mag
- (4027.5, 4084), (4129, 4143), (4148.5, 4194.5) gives 0.025 mag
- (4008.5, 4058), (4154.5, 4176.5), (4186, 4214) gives 0.008 mag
